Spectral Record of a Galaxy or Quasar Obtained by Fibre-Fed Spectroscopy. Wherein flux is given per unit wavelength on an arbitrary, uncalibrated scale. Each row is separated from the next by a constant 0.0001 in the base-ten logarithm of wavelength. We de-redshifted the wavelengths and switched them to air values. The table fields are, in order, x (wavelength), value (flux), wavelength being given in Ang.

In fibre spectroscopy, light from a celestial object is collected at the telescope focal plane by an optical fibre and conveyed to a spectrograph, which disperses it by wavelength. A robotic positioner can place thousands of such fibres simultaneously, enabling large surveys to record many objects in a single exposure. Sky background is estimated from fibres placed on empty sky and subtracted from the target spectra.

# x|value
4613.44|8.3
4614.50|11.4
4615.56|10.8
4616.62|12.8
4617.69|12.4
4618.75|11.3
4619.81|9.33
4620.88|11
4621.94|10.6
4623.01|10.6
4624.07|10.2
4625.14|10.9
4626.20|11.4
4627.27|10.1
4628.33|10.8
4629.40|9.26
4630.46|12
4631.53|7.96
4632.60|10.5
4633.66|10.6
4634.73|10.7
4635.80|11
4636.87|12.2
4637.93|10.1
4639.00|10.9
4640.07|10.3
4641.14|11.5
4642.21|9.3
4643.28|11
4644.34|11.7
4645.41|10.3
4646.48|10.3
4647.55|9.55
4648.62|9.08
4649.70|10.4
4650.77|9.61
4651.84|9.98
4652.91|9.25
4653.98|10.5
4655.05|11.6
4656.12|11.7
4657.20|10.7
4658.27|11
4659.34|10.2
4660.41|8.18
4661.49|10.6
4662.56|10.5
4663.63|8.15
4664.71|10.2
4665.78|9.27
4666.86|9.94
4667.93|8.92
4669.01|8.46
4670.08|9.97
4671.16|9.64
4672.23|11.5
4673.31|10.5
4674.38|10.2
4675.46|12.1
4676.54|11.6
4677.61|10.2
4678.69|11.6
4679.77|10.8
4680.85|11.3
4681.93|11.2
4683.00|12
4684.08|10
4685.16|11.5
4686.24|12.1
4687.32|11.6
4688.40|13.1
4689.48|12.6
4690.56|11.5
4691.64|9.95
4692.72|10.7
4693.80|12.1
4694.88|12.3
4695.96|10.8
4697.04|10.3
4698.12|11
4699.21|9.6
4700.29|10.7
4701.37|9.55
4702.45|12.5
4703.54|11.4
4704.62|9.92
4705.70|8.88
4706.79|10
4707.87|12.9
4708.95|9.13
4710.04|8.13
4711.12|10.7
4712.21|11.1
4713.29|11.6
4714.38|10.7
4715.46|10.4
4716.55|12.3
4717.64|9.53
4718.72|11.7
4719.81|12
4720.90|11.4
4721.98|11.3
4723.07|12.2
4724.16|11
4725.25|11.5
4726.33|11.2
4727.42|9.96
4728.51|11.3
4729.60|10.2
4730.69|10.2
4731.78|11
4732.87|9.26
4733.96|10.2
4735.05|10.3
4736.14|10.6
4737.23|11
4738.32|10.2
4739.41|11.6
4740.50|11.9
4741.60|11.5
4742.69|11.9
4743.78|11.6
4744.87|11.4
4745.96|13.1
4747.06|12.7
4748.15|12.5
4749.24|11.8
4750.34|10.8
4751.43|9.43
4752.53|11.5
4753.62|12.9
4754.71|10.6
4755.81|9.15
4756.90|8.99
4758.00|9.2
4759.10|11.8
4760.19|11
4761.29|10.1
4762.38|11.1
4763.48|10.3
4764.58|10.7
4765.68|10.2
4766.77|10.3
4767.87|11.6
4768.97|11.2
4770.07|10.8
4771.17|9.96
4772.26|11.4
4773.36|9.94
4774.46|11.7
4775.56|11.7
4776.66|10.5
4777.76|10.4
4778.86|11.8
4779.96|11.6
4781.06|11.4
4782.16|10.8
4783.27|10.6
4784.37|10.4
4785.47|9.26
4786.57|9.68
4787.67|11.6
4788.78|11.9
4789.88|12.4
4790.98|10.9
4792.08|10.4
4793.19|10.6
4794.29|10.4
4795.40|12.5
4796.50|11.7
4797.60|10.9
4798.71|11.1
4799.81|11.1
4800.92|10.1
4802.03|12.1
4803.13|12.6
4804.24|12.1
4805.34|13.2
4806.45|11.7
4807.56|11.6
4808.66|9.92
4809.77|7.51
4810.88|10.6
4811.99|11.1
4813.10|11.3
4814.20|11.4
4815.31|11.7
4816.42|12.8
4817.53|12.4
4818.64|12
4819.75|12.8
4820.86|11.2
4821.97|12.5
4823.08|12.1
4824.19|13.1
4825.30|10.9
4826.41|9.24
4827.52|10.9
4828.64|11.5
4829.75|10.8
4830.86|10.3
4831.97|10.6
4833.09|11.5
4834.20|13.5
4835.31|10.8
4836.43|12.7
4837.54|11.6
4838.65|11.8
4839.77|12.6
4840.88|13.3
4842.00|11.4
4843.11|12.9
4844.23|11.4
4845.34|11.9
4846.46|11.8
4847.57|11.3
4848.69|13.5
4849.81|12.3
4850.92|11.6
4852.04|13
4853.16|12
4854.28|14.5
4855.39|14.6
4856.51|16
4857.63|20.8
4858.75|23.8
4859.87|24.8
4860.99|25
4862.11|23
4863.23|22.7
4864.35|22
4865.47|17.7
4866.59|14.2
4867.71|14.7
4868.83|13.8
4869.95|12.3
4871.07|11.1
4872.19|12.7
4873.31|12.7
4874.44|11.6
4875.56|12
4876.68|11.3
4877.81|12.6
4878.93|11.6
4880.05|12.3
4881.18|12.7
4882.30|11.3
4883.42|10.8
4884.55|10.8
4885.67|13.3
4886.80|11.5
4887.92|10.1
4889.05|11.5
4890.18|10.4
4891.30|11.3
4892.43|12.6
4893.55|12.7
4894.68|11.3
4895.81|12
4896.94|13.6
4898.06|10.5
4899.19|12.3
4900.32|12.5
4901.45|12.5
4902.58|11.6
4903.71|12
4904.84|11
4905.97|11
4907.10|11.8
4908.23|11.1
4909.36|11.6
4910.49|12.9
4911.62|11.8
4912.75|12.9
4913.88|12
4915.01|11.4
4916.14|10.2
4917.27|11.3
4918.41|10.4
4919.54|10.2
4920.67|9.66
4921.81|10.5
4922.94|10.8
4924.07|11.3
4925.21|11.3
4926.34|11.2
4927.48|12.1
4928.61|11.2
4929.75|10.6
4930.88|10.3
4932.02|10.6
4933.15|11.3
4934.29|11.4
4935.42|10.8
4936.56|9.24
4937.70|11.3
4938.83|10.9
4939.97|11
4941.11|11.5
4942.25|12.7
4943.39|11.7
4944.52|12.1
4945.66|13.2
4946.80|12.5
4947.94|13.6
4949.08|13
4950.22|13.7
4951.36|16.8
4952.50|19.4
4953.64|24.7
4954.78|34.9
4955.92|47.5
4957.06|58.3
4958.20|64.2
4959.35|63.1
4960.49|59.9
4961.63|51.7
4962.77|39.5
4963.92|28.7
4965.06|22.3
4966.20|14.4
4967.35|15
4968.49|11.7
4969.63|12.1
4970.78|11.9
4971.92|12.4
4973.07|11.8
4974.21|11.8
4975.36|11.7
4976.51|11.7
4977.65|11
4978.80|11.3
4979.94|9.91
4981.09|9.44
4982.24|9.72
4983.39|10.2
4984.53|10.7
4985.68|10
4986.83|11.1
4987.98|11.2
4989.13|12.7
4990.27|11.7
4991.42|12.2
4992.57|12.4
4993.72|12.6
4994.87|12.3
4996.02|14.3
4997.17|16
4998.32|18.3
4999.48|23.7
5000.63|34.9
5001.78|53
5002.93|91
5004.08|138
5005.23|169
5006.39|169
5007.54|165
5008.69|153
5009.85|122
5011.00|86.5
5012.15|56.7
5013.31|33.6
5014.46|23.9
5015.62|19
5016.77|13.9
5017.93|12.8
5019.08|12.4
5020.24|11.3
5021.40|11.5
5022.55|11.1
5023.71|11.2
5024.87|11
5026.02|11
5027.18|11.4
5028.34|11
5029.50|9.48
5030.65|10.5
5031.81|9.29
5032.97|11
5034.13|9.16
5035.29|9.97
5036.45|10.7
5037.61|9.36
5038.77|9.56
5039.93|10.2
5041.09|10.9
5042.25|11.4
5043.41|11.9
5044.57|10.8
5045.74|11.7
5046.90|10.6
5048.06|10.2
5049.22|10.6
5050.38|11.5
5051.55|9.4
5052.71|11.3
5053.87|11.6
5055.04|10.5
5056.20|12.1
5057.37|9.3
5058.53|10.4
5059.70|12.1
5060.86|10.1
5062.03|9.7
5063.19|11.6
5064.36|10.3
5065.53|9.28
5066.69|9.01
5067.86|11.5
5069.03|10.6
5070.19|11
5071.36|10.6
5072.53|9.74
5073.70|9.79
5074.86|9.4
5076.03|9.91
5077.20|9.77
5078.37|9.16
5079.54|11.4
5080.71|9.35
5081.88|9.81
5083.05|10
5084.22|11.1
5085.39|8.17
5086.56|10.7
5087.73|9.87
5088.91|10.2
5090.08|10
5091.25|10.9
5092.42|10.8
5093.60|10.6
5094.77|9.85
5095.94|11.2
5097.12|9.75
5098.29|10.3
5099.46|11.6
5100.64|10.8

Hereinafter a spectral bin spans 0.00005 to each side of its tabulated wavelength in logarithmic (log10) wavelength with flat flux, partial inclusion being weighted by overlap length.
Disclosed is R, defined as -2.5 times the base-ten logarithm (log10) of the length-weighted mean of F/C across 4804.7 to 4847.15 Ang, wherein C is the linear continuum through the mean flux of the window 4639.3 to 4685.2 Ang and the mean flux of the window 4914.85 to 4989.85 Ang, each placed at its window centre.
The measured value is 0.22 mag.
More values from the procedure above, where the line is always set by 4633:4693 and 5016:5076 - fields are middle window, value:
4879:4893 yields -0.086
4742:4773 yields -0.037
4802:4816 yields -0.063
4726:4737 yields 0.021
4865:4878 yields -0.217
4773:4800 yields -0.038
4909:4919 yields -0.090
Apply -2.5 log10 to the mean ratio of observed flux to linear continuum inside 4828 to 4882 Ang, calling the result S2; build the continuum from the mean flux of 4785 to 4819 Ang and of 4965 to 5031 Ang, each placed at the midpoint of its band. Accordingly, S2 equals 0.20 mag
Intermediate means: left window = 11.2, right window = 32.3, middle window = 14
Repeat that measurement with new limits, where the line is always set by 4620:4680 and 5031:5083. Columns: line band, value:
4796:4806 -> -0.13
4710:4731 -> -0.06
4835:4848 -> -0.16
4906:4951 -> -0.11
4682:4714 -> -0.06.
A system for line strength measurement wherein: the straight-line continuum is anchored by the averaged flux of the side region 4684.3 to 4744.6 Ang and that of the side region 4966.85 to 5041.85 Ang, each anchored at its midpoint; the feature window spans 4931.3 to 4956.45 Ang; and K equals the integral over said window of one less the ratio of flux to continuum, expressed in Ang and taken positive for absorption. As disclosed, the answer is 10.0 Ang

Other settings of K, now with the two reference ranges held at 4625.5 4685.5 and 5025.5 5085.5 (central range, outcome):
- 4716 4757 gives -2.76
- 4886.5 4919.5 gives -3.85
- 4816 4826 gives -1.66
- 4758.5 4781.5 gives -1.11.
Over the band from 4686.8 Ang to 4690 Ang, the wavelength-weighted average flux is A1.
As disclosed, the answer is 12.4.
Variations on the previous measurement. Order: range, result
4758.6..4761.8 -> 11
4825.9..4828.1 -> 10.1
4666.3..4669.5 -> 9.1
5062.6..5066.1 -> 10.4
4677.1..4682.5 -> 11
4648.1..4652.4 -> 9.75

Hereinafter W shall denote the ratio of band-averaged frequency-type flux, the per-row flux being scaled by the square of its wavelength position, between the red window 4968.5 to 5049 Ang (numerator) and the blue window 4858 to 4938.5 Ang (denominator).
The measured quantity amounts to 2.31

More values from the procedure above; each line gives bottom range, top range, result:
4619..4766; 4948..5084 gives 2.58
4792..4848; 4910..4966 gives 1.76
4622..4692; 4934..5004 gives 2.33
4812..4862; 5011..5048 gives 1.22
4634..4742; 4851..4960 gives 1.56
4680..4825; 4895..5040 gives 2.36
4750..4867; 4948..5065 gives 2.35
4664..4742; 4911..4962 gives 1.90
